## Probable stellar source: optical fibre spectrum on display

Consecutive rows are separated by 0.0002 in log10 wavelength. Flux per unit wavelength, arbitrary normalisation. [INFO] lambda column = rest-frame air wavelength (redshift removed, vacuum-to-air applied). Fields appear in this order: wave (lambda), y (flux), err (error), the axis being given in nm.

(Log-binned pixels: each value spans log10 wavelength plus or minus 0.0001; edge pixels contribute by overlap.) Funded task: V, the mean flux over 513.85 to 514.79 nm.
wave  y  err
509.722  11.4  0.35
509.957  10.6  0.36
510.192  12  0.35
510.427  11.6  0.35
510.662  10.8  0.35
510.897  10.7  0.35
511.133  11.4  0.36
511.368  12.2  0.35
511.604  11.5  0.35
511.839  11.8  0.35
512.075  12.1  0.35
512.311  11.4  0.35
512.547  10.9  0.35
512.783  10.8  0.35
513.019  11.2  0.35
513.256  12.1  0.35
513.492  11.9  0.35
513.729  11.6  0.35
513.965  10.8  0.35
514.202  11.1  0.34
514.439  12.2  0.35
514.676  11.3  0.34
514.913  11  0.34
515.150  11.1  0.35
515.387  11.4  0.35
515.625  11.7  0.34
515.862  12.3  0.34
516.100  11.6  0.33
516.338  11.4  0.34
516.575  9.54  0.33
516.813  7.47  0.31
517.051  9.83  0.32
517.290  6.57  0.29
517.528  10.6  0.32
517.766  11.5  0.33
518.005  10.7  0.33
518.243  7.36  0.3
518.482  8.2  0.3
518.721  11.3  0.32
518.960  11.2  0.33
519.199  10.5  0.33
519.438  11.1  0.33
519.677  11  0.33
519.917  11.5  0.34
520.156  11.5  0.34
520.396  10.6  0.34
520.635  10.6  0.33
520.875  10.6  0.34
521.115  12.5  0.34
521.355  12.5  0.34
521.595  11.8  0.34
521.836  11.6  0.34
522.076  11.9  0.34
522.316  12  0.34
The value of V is 11.3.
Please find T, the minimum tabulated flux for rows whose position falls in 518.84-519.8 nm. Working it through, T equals 10.5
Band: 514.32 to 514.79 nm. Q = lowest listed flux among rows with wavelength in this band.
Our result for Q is 11.3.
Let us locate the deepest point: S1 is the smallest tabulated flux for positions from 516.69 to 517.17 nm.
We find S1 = 7.47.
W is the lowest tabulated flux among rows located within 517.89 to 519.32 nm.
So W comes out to 7.36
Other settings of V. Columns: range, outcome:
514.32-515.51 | 11.4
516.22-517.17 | 9.57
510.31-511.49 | 11.3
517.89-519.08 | 9.75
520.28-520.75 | 10.6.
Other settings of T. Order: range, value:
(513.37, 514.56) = 10.8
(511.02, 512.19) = 11.4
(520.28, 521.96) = 10.6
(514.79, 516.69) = 9.54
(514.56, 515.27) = 11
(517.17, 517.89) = 6.57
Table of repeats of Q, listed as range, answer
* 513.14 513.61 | 11.9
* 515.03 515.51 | 11.1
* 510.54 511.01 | 10.7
